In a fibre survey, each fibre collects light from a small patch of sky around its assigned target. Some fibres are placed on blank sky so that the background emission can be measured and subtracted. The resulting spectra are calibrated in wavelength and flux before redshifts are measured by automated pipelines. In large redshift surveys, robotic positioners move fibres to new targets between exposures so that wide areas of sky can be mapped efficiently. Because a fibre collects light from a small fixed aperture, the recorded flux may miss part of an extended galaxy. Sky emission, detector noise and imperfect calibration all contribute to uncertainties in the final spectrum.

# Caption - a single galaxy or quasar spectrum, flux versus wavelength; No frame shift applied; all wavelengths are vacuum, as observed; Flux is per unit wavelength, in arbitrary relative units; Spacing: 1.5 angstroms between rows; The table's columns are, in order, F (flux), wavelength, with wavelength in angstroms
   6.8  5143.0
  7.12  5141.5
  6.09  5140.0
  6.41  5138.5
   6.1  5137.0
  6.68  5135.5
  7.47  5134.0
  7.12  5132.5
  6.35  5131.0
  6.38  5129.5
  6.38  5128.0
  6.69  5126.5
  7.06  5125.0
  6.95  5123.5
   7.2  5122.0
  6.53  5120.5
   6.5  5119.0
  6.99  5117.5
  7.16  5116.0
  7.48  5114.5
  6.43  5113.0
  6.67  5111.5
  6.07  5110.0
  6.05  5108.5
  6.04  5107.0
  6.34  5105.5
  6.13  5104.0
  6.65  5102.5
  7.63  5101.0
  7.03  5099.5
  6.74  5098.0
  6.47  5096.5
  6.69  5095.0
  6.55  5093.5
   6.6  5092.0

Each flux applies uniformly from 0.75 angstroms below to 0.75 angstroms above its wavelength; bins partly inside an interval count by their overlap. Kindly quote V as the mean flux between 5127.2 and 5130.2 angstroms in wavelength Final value 6.39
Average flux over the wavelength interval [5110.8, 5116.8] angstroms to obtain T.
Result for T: 6.94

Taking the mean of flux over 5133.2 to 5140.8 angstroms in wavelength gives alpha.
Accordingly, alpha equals 6.56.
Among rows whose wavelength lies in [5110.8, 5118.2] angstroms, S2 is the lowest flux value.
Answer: 6.43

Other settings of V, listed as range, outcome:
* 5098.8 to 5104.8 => 6.85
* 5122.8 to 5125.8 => 7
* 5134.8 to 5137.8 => 6.39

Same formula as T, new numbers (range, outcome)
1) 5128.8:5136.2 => 6.8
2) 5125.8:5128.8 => 6.53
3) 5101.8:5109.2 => 6.24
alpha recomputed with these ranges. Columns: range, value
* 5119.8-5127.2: 6.89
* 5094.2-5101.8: 6.91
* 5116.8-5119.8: 6.74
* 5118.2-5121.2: 6.52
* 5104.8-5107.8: 6.19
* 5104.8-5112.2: 6.23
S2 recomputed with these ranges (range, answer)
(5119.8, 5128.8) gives 6.38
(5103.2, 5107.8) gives 6.04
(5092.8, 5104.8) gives 6.13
